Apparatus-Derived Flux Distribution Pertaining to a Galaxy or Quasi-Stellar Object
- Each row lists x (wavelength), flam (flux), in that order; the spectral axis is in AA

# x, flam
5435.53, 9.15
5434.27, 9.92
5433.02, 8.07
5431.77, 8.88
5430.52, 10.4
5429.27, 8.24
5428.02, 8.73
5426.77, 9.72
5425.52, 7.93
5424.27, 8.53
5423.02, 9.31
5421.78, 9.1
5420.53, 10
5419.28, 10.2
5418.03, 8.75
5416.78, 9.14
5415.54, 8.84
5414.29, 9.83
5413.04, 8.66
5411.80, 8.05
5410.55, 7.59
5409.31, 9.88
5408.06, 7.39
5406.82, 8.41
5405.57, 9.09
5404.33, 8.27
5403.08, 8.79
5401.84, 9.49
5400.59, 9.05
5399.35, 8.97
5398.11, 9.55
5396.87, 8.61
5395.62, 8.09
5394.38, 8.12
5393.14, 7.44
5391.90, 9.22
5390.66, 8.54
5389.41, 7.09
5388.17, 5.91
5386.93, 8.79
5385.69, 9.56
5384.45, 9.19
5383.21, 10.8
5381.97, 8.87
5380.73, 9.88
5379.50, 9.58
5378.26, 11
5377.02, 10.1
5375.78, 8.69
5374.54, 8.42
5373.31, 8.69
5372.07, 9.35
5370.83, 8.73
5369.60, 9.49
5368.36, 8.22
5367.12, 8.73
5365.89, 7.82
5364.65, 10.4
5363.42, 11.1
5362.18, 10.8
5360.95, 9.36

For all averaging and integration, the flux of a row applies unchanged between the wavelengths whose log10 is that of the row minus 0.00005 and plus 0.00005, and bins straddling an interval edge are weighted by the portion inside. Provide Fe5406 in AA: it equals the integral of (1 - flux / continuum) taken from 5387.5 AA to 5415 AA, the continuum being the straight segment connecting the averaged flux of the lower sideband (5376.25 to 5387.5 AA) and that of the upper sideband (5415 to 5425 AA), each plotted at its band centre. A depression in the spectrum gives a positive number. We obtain 2.95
